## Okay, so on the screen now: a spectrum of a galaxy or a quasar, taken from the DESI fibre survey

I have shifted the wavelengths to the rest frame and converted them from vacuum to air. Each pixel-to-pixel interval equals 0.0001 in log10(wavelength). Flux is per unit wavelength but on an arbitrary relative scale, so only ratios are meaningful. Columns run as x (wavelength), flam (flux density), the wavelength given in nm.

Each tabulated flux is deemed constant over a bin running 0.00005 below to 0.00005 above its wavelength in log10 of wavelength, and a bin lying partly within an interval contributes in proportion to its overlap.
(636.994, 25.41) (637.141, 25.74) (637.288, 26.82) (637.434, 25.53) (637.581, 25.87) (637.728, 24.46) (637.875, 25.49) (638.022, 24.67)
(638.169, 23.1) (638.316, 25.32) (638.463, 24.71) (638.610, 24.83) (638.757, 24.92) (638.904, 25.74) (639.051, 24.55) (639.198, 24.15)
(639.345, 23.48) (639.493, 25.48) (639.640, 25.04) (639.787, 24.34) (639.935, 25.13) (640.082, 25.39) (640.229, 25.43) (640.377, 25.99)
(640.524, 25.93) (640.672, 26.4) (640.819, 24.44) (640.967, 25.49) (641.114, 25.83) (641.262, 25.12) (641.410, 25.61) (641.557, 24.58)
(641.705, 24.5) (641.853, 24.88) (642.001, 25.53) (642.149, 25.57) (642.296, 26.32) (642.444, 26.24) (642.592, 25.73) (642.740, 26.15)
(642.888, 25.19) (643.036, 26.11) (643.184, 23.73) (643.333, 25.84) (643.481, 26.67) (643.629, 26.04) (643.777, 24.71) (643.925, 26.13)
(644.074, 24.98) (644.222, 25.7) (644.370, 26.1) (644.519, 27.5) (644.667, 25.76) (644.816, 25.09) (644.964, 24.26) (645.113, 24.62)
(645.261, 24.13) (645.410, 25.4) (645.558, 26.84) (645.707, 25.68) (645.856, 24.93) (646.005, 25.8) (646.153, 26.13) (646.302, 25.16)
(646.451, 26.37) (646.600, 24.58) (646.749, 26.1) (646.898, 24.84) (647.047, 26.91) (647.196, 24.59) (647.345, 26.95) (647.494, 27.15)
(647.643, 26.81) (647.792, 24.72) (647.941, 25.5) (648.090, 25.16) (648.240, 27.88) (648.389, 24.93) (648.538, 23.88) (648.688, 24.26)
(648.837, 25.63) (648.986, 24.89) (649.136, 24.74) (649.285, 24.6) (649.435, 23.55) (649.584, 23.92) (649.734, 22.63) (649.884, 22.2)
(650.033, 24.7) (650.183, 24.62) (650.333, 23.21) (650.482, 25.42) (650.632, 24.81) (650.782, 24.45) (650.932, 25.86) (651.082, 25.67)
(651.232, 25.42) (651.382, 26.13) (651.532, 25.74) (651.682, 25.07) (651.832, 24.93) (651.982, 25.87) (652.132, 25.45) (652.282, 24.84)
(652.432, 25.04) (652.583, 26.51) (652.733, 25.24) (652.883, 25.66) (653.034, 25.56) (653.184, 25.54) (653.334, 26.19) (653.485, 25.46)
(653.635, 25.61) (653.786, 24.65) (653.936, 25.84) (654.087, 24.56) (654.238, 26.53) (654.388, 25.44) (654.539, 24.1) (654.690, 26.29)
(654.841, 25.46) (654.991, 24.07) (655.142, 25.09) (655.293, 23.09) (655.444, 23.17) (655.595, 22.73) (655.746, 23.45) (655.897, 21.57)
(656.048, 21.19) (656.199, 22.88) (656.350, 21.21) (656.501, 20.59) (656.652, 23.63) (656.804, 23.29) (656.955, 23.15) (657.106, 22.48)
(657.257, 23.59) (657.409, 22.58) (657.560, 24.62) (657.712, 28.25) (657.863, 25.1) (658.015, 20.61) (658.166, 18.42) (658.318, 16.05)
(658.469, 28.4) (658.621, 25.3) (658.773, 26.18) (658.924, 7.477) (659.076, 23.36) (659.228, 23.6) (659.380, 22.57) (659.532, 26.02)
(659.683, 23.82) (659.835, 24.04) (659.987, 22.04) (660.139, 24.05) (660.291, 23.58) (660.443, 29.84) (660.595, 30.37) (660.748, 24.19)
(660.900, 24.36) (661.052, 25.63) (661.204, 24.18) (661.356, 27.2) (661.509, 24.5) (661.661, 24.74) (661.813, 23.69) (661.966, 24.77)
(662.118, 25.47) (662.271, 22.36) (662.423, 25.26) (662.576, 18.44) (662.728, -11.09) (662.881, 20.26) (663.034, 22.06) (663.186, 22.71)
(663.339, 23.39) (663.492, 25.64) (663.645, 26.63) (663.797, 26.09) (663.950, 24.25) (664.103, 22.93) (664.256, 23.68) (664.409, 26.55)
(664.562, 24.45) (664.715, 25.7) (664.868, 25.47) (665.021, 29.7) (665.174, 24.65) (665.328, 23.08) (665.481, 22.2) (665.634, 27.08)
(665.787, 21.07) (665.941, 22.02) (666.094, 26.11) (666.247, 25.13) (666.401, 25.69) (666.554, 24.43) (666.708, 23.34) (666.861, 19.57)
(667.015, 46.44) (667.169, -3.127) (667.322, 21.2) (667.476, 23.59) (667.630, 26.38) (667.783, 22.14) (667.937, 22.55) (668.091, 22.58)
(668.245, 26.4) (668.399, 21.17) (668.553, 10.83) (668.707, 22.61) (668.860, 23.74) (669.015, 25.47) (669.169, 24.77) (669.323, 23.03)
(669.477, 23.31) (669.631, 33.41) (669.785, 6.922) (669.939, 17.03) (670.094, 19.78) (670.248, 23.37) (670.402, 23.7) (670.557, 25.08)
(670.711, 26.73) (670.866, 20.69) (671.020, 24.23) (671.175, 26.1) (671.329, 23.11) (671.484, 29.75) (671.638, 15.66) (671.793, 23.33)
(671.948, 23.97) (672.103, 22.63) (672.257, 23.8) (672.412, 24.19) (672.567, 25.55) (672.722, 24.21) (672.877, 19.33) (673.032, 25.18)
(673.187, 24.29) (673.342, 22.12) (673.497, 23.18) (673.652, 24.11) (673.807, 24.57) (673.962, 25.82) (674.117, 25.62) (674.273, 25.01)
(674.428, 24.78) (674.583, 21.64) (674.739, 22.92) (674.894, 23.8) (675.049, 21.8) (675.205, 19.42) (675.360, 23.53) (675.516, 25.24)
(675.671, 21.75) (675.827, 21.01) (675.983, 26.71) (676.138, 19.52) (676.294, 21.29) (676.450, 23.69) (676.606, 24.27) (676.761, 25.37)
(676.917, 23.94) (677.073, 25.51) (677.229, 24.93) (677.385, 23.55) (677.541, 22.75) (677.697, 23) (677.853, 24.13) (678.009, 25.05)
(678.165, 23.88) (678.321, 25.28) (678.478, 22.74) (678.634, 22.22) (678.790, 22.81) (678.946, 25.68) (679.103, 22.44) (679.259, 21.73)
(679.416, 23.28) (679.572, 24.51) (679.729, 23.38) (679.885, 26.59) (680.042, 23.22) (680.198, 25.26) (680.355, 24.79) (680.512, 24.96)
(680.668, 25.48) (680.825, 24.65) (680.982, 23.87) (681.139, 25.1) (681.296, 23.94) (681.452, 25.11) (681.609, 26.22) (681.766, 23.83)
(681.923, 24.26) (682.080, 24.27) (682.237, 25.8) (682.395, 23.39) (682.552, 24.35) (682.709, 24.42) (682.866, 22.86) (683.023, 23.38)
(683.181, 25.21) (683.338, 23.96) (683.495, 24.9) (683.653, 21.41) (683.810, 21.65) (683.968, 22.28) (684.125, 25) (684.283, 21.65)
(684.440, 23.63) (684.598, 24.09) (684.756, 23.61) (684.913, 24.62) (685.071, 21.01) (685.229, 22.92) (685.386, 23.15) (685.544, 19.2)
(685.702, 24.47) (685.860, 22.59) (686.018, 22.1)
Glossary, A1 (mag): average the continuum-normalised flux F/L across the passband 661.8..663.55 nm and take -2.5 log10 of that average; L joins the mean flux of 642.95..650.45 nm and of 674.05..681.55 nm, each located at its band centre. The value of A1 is 0.217 mag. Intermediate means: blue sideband 25.3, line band 20.1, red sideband 23.8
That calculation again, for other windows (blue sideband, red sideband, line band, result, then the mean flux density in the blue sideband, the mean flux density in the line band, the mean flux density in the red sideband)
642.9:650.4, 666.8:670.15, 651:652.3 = -0.04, 25.3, 25.5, 21.8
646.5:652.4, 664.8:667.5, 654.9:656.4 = 0.08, 25.1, 22.9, 23.8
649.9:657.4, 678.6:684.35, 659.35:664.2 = 0.05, 24.5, 23.3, 24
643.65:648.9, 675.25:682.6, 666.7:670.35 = 0.12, 25.6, 21.9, 24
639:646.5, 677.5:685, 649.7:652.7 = 0.01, 25.4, 25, 24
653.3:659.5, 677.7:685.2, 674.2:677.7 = 0.02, 23.4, 23.3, 23.9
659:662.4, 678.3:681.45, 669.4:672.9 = 0.07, 24.8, 22.9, 24.1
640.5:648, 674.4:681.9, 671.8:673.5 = 0.03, 25.6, 23.5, 23.8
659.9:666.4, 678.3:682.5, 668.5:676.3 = 0.05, 23.7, 23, 24.2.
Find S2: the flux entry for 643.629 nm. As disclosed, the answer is 26.04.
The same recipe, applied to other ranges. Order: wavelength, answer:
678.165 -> 23.88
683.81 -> 21.65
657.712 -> 28.25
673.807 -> 24.57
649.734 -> 22.63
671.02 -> 24.23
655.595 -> 22.73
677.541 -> 22.75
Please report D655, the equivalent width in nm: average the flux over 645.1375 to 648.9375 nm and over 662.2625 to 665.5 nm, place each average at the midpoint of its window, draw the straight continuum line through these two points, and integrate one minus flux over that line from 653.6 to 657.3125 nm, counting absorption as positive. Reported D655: 0.050 nm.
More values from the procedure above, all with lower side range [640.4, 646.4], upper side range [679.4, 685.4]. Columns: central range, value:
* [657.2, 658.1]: 0.03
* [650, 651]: 0.02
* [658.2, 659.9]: 0.18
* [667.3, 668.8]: 0.16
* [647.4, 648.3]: -0.03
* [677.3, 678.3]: 0.02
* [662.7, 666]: 0.21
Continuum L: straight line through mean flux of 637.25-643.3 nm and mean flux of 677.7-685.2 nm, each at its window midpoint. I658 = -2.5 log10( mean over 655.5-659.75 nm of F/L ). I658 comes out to 0.10 mag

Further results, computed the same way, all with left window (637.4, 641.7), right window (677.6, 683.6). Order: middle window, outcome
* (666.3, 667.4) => 0.09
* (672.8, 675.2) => 0.04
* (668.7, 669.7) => -0.04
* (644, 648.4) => -0.03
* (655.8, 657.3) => 0.11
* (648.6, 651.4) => 0.01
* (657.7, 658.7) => 0.08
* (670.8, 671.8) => 0.05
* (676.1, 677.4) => 0.03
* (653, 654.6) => -0.03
